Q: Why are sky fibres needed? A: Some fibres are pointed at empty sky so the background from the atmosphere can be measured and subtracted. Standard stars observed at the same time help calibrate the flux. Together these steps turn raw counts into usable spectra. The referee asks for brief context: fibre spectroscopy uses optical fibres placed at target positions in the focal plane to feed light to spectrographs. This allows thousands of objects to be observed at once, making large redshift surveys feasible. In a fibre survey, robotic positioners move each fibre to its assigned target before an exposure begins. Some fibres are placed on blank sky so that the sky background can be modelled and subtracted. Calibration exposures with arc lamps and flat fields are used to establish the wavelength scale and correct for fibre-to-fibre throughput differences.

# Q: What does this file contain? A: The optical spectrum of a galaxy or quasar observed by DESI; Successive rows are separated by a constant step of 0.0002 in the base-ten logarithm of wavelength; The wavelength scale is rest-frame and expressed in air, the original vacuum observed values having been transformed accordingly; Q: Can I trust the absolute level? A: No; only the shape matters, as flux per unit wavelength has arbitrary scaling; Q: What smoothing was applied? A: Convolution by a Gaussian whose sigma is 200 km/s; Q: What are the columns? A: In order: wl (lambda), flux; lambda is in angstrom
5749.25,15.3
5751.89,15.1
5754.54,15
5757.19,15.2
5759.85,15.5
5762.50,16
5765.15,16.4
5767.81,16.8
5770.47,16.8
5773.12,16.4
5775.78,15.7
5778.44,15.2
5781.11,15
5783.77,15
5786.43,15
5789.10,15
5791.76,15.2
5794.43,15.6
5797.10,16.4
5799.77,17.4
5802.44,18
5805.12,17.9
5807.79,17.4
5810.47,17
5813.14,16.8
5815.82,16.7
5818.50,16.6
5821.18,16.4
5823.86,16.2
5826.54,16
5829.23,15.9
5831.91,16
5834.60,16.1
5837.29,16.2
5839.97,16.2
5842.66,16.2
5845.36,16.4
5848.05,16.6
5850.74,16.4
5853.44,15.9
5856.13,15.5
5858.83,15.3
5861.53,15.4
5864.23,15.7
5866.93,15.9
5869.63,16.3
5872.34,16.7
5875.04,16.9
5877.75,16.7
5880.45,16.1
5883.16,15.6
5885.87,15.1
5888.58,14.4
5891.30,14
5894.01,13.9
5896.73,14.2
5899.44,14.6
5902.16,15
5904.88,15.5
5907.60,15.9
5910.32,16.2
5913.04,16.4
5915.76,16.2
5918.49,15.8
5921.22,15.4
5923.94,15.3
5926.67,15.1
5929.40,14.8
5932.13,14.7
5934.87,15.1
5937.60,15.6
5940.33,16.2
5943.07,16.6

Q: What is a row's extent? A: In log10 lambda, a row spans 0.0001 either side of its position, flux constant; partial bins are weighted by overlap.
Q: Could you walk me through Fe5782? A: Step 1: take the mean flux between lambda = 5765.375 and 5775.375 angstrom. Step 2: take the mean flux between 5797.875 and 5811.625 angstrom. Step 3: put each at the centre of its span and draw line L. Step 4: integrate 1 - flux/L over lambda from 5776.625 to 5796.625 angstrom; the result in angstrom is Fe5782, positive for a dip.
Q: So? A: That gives 2.1 angstrom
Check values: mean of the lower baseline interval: 16.5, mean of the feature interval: 15.2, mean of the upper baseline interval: 17.5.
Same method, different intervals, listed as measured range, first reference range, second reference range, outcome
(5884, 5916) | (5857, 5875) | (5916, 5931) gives 1.0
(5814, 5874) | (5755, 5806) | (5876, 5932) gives -1.9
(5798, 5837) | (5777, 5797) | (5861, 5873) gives -3.0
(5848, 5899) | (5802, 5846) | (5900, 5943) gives 1.6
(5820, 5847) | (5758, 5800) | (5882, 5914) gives -1.3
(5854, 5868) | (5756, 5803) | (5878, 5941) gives -0.1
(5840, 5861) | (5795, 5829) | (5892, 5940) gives 0.3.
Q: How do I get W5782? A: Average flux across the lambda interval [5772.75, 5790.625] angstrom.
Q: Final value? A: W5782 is 15.3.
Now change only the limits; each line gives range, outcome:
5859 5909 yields 15.4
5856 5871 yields 15.7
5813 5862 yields 16.1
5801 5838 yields 16.7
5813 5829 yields 16.4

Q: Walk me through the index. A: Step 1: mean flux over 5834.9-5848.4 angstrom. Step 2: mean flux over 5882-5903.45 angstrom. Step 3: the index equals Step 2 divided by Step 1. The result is 0.90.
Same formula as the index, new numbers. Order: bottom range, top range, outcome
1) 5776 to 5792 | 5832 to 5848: 1.07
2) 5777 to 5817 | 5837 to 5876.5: 0.99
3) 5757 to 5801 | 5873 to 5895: 0.97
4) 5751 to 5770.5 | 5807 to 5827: 1.05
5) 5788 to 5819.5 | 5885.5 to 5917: 0.91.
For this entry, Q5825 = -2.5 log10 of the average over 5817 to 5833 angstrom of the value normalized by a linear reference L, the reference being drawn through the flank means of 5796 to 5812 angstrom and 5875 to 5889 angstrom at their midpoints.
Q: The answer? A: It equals 0.05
